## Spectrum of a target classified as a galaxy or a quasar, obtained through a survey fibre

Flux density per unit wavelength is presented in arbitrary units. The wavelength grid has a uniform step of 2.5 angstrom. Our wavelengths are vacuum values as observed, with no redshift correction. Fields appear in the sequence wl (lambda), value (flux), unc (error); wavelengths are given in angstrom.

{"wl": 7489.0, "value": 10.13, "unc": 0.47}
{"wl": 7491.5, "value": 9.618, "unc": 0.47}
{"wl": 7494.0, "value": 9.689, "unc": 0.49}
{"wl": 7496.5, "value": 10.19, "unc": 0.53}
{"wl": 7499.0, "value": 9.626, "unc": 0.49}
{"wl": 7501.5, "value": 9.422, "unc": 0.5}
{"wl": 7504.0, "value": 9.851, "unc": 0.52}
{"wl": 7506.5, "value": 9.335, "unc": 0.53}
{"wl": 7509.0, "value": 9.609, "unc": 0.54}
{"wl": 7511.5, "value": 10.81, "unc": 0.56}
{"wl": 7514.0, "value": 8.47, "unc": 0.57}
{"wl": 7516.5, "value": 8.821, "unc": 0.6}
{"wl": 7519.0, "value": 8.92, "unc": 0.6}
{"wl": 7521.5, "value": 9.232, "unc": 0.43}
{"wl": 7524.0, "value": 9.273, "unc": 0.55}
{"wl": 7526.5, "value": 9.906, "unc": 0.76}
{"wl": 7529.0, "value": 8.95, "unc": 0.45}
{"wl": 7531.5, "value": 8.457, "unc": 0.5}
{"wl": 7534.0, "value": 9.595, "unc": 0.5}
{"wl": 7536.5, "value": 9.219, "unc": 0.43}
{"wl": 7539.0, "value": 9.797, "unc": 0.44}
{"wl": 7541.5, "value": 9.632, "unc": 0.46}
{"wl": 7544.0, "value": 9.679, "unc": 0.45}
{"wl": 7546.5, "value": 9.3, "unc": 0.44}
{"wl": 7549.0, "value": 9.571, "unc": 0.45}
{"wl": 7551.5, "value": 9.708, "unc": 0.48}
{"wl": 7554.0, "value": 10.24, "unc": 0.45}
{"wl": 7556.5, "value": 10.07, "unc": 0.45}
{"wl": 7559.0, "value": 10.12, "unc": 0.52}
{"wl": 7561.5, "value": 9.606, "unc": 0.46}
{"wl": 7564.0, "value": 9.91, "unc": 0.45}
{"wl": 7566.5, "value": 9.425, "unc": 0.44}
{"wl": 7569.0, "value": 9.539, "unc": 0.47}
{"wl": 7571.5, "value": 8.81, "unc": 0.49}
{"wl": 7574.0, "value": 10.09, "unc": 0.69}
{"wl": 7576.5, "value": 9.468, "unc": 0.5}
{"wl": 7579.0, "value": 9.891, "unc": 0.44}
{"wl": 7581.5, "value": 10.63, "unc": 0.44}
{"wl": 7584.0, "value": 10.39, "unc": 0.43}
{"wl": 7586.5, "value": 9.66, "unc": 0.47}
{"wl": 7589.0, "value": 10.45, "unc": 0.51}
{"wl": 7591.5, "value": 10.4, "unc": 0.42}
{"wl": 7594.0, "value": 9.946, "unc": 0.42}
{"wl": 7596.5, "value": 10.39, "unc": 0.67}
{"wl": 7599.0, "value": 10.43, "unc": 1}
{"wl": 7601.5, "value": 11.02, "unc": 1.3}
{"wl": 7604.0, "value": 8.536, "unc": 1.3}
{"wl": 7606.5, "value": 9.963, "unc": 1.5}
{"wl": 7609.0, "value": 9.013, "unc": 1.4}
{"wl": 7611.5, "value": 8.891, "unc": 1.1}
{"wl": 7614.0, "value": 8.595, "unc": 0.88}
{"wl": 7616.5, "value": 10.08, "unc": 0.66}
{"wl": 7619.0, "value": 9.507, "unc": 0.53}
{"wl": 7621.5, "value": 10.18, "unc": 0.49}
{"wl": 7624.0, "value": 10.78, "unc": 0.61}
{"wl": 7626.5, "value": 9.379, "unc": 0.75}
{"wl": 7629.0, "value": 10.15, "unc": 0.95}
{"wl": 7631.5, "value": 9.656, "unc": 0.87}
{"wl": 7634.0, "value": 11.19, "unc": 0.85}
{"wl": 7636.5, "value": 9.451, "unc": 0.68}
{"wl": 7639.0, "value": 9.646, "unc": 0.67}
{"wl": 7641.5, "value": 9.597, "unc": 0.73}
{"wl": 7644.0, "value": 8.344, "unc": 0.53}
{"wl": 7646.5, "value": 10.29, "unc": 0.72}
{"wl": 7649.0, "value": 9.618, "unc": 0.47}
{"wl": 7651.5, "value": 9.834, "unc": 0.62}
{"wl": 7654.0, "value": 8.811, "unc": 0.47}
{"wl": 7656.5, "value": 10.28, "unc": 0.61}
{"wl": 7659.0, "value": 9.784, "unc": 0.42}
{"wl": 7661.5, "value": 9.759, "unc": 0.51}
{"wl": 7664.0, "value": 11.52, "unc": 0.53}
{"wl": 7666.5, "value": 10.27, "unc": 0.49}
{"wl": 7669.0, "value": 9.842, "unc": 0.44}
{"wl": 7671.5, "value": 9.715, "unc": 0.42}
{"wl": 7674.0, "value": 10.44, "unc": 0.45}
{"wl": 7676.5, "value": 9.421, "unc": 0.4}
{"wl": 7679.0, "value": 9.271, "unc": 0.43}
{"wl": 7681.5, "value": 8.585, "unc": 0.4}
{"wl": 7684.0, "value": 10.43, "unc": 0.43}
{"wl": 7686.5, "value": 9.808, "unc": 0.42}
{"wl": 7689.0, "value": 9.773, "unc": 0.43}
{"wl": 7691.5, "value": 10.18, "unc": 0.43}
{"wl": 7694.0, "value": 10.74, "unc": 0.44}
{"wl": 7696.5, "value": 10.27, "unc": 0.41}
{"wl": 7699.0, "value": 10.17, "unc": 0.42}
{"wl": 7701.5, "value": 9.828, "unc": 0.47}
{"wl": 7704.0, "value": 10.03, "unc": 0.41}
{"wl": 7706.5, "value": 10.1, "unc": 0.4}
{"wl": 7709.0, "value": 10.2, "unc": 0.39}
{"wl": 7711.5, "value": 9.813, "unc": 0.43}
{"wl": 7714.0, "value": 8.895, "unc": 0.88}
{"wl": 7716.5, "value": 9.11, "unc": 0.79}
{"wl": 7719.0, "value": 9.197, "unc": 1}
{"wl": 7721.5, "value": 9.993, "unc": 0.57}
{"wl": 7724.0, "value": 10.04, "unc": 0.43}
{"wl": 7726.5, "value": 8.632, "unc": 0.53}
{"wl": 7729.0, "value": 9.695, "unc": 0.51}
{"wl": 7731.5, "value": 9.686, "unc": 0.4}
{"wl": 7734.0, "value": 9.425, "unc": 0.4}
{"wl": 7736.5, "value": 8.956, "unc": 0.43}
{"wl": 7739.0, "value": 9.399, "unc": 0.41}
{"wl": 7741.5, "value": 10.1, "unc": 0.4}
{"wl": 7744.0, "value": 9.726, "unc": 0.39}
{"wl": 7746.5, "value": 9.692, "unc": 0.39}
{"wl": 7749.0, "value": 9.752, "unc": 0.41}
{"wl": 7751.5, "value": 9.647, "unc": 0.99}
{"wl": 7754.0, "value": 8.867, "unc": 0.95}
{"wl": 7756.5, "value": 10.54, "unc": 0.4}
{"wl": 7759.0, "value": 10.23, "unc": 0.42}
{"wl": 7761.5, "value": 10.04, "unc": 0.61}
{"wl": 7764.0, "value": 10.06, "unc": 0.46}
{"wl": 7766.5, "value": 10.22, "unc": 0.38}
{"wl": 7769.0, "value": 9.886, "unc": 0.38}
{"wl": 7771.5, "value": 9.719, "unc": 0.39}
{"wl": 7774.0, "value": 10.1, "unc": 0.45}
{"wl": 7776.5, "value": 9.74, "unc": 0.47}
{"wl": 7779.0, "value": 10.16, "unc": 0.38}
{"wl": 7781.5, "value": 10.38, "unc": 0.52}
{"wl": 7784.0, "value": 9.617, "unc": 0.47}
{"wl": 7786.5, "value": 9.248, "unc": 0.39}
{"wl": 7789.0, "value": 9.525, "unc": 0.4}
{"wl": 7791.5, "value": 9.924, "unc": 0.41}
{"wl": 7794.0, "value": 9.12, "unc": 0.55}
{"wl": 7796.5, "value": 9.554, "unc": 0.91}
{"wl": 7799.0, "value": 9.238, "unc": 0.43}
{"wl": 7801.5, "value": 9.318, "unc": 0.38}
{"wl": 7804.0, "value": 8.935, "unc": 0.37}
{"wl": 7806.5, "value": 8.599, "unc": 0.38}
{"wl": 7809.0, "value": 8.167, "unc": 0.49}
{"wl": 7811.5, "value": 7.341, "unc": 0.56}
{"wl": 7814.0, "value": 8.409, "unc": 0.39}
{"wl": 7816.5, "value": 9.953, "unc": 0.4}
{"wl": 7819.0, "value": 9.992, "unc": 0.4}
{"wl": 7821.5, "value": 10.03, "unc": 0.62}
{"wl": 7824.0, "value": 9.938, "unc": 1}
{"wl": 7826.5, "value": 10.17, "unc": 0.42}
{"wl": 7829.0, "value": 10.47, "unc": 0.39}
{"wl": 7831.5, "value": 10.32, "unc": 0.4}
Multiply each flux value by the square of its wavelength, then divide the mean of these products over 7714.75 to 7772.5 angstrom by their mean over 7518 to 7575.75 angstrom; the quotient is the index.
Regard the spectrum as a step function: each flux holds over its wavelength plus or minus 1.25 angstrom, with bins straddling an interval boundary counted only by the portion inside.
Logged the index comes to 1.07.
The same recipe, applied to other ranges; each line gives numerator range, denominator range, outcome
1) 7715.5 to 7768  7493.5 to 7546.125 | 1.09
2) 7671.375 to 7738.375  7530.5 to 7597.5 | 1.03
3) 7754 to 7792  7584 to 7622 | 1.06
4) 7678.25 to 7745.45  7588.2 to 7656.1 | 1.02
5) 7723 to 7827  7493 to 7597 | 1.05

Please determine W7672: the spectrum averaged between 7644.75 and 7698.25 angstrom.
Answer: 9.92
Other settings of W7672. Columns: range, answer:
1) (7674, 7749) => 9.71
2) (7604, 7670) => 9.76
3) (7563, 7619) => 9.79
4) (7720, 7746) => 9.57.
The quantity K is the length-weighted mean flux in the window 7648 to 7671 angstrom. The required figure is 9.96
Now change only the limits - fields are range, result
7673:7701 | 9.91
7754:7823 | 9.55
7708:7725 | 9.59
